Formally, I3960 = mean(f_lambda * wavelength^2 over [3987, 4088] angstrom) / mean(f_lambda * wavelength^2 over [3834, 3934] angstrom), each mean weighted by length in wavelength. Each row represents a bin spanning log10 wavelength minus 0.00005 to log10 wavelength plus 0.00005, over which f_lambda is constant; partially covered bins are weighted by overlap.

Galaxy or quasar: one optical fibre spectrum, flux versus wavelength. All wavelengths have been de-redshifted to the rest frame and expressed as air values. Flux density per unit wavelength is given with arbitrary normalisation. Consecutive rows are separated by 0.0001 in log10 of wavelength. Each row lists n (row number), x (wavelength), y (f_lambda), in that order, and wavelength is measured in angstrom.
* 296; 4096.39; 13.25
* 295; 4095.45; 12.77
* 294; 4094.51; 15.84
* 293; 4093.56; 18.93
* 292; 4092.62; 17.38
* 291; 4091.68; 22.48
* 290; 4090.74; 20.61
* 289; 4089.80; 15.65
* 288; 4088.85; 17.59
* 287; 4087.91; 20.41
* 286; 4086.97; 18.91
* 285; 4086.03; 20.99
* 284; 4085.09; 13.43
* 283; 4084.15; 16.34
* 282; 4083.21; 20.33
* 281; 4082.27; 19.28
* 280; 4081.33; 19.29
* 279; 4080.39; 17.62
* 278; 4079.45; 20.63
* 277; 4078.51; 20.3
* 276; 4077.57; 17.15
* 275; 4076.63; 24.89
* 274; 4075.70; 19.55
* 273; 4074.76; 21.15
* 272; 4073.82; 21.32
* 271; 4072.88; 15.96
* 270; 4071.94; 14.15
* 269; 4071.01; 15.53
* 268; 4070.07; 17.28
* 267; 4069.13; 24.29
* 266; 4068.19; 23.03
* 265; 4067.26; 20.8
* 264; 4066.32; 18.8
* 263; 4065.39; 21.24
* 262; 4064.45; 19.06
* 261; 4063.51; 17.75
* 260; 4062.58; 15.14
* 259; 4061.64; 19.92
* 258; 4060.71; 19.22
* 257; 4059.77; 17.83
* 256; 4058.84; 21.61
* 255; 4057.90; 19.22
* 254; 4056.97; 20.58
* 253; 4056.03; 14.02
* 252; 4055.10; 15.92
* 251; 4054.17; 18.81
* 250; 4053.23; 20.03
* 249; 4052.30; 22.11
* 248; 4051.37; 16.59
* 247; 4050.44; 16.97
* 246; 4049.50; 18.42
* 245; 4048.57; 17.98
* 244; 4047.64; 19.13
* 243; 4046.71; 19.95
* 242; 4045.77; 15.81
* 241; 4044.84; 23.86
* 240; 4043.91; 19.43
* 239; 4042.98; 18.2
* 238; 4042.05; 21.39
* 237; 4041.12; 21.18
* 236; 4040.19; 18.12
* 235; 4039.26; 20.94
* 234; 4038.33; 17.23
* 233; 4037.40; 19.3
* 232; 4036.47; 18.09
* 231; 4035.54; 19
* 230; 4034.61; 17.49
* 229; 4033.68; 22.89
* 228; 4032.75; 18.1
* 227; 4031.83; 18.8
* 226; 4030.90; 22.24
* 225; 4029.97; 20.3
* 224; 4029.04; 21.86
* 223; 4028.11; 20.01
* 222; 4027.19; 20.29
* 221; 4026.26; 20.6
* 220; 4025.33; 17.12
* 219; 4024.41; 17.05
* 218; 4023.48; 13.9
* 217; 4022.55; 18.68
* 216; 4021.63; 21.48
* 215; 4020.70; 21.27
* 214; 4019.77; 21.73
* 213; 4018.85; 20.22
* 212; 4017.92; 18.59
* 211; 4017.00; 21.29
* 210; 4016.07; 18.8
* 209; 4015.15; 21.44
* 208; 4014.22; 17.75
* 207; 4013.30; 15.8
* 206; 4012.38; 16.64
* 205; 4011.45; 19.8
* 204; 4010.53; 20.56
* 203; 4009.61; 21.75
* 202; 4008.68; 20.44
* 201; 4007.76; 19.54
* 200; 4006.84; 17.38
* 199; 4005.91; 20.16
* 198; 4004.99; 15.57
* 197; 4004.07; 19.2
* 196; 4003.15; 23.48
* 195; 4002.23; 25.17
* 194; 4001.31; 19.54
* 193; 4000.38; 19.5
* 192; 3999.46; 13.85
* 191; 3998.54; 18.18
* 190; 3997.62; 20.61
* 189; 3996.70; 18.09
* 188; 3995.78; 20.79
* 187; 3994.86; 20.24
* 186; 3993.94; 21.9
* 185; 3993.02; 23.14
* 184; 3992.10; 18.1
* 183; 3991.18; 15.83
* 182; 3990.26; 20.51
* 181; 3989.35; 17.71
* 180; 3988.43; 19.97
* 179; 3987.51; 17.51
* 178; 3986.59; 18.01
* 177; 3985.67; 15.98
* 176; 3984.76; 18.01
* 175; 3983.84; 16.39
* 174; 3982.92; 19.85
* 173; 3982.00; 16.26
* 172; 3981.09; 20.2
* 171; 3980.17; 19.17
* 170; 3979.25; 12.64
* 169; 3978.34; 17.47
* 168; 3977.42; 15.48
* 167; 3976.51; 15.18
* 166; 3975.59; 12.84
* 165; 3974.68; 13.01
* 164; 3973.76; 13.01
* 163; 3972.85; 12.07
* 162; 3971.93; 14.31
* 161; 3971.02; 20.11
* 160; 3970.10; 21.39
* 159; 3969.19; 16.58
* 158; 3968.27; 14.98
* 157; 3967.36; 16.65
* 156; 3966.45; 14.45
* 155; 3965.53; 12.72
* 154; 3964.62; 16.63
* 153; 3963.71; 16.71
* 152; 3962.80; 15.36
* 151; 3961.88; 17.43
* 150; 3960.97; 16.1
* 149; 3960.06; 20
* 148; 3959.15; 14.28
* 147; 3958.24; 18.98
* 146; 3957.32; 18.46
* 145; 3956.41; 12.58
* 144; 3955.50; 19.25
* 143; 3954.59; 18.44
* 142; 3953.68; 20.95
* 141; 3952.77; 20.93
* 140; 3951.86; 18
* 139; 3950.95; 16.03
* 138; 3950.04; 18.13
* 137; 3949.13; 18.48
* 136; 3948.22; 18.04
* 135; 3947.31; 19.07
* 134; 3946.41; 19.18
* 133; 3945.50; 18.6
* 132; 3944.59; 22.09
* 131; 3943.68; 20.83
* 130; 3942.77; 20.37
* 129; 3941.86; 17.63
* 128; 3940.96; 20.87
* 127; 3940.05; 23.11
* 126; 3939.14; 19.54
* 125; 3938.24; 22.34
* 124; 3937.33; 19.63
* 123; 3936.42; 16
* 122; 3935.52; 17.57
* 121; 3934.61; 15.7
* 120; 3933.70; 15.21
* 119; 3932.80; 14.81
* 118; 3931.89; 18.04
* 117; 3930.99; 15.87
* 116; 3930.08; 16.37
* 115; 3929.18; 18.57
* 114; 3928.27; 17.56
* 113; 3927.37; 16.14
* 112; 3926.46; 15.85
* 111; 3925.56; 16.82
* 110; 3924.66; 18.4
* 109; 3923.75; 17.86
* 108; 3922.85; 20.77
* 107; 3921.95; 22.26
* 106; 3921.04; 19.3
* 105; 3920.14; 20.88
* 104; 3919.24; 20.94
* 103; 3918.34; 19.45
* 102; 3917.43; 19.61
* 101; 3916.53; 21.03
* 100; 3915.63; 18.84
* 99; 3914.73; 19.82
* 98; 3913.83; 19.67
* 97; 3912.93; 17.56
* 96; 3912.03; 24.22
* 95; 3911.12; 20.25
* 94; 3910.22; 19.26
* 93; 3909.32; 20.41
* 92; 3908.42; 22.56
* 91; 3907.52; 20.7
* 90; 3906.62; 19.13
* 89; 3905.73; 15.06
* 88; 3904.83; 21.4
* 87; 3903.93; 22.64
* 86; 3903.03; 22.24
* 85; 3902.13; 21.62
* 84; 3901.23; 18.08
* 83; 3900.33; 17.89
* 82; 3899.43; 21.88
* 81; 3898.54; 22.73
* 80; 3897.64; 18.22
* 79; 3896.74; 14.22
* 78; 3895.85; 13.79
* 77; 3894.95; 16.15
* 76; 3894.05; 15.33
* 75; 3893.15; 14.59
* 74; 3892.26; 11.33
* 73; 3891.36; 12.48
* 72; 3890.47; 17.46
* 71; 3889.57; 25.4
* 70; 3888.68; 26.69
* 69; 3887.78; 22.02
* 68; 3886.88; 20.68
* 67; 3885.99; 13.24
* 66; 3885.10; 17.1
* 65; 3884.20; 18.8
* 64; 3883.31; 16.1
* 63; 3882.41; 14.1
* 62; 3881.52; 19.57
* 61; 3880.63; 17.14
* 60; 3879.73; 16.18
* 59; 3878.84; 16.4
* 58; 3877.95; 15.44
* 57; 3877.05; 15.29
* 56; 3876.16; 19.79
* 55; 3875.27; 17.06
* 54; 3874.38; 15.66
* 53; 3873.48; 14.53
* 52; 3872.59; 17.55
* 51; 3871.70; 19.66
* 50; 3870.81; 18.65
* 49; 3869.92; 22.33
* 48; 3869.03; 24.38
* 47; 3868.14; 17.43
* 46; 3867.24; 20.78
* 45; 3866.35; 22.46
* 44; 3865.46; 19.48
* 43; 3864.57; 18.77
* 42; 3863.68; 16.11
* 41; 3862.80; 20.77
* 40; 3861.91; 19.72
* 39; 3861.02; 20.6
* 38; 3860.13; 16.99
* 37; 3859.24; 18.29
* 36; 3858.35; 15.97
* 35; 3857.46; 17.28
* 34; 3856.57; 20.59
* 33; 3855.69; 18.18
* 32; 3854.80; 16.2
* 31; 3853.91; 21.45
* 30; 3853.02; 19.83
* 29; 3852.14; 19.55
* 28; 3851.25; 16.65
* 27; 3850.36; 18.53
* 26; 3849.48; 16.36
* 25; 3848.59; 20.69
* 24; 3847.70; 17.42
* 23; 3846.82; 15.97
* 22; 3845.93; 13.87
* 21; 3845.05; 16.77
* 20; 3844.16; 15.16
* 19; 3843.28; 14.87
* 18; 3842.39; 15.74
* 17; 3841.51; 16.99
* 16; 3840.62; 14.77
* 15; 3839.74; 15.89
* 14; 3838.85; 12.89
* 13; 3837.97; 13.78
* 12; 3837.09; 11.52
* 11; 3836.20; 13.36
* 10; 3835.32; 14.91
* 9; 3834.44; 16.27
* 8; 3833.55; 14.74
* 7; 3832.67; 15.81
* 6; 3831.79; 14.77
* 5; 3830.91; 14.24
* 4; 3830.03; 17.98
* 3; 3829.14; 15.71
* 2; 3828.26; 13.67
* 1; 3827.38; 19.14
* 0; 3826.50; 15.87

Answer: 1.15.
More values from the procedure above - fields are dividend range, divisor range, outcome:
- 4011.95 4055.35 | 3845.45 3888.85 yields 1.14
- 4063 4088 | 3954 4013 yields 1.13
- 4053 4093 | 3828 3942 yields 1.16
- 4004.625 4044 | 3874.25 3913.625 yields 1.12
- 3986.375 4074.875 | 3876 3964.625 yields 1.10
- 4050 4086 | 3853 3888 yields 1.14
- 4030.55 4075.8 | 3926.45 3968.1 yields 1.13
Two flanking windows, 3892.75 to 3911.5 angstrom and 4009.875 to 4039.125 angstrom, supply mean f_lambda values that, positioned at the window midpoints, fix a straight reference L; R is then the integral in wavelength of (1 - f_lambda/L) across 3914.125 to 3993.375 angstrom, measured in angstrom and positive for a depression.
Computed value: 5.4 angstrom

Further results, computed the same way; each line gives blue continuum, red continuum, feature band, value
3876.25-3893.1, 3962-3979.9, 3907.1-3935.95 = -3.8 angstrom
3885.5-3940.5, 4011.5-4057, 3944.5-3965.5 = 1.2 angstrom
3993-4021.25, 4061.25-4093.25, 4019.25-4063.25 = 0.6 angstrom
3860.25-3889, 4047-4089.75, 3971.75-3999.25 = 1.9 angstrom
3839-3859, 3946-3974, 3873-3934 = -4.3 angstrom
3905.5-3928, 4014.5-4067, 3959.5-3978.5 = 3.5 angstrom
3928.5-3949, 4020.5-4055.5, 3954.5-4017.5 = 3.5 angstrom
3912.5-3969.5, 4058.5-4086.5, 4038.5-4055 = -0.3 angstrom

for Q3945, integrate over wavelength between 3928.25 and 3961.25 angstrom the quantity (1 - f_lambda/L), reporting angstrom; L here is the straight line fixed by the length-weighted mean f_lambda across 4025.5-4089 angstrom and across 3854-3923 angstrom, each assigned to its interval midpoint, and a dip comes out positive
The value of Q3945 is 1.0 angstrom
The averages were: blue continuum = 18.8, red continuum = 19.2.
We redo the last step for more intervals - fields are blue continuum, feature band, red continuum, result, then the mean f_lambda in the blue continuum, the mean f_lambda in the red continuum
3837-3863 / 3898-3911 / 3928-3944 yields -1.8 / 17.2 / 18.3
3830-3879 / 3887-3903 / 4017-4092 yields -0.7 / 17.3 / 19.2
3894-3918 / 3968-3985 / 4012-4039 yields 2.7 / 19.5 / 19.3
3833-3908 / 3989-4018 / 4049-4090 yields -1.5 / 17.7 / 18.9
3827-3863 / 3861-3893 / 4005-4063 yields -2.3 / 16.6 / 19.2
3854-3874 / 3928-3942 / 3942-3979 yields -0.4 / 19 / 17.1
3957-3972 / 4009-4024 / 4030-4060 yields -0.9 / 16.8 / 19.1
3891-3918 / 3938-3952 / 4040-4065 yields -0.5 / 18.8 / 18.8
